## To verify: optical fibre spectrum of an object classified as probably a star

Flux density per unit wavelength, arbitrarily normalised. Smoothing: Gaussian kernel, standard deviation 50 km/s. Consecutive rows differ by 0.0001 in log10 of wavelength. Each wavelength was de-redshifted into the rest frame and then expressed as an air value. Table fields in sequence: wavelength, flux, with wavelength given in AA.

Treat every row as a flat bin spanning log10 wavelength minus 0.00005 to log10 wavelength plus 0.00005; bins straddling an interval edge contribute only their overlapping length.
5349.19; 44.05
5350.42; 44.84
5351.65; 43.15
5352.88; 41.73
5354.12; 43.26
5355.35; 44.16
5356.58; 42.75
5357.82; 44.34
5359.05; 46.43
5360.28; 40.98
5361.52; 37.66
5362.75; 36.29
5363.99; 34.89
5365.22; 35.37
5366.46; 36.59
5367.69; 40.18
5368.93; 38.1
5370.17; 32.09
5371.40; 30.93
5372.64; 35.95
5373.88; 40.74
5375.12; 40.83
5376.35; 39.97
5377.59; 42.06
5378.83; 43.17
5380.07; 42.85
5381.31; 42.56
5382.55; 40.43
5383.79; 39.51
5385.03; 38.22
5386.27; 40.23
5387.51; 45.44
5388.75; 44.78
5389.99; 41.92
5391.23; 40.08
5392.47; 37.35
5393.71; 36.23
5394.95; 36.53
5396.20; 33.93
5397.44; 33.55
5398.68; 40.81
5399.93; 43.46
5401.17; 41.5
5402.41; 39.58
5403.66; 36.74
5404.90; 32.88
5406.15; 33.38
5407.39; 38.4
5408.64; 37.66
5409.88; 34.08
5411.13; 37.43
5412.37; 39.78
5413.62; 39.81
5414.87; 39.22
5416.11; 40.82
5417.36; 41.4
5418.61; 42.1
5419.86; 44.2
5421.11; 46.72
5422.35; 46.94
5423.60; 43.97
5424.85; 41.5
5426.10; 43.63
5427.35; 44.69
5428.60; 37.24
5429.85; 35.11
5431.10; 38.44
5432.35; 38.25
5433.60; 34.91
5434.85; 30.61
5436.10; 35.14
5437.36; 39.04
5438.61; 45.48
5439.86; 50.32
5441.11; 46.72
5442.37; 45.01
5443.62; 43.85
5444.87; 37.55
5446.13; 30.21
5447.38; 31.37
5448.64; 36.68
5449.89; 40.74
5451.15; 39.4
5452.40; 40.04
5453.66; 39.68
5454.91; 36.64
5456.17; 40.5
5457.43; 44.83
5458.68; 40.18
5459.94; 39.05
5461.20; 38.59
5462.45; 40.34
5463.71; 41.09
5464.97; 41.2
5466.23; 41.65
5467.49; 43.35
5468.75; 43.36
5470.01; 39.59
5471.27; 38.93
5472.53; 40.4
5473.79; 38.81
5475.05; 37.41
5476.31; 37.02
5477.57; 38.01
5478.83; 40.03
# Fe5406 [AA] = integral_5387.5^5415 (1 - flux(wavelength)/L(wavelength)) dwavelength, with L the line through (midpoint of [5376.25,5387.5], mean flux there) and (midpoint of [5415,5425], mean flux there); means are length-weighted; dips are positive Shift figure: 2.6 AA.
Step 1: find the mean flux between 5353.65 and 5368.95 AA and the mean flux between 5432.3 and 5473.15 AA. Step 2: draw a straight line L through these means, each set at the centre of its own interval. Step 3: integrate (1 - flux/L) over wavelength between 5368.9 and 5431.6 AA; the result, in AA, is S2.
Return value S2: 0.6 AA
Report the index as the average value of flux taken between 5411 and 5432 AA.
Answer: 41.4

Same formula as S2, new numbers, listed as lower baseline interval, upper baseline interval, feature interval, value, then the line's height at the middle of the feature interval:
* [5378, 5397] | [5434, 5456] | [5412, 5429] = -1.17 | 39.7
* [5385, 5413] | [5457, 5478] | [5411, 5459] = -1.13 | 39.4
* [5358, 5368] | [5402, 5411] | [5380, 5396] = -1.28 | 37.2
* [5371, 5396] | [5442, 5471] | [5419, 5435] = -0.39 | 39.8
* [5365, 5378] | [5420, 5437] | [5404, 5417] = 0.58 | 39.1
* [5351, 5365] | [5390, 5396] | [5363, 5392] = -0.11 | 39.3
